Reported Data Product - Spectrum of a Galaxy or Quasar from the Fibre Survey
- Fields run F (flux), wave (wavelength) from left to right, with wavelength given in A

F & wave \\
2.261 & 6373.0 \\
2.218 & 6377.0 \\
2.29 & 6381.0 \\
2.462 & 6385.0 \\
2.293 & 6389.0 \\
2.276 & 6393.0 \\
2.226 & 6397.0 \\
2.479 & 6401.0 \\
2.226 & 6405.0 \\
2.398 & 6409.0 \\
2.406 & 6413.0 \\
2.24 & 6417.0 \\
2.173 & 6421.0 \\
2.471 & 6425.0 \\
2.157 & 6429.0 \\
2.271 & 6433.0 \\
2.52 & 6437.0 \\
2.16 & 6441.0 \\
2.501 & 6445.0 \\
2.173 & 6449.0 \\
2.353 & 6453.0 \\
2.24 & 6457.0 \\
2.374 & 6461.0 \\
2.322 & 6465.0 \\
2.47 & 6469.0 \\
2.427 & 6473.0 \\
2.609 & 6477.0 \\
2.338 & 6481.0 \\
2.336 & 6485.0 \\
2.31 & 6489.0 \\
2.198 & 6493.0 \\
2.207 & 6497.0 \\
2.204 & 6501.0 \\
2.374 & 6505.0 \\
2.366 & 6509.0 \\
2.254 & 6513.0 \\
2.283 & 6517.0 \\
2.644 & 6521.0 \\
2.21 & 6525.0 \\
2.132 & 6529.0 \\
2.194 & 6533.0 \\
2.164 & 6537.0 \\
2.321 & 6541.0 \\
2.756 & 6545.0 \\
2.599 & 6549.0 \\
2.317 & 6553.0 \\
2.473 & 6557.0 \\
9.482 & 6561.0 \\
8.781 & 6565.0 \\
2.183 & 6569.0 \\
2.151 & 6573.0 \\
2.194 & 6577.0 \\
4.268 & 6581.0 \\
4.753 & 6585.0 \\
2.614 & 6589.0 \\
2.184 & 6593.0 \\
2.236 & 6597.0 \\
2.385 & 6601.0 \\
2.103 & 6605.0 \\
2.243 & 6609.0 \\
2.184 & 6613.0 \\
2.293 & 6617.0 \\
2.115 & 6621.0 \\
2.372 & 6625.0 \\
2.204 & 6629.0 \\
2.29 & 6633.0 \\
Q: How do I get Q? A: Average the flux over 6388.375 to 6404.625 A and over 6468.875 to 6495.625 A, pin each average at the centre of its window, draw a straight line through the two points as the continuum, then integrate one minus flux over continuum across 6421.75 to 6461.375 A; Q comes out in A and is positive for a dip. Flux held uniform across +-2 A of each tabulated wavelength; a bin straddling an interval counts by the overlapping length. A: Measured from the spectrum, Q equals 0.5 A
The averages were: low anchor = 2.31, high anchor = 2.37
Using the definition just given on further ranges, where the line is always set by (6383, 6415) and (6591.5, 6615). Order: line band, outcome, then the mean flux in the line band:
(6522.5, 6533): 0.3 A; 2.2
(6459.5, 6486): -1.3 A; 2.41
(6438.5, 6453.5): 0.1 A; 2.3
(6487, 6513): 0.1 A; 2.27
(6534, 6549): -1.1 A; 2.42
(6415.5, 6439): 0.2 A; 2.31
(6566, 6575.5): -2.6 A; 2.86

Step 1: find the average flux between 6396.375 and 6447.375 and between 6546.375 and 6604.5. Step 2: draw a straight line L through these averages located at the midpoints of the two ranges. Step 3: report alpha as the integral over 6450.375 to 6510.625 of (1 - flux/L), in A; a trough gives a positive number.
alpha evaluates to 9.8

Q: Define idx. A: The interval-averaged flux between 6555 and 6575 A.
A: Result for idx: 5.01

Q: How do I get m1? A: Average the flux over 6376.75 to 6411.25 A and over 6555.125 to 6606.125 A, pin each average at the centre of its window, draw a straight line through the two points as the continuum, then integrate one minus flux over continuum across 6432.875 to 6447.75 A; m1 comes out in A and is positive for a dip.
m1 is 1.7 A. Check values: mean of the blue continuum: 2.32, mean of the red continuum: 3.71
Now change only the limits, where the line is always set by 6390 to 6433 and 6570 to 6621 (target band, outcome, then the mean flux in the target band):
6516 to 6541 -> 2.2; 2.27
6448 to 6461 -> 0.5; 2.28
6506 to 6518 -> 0.8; 2.31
